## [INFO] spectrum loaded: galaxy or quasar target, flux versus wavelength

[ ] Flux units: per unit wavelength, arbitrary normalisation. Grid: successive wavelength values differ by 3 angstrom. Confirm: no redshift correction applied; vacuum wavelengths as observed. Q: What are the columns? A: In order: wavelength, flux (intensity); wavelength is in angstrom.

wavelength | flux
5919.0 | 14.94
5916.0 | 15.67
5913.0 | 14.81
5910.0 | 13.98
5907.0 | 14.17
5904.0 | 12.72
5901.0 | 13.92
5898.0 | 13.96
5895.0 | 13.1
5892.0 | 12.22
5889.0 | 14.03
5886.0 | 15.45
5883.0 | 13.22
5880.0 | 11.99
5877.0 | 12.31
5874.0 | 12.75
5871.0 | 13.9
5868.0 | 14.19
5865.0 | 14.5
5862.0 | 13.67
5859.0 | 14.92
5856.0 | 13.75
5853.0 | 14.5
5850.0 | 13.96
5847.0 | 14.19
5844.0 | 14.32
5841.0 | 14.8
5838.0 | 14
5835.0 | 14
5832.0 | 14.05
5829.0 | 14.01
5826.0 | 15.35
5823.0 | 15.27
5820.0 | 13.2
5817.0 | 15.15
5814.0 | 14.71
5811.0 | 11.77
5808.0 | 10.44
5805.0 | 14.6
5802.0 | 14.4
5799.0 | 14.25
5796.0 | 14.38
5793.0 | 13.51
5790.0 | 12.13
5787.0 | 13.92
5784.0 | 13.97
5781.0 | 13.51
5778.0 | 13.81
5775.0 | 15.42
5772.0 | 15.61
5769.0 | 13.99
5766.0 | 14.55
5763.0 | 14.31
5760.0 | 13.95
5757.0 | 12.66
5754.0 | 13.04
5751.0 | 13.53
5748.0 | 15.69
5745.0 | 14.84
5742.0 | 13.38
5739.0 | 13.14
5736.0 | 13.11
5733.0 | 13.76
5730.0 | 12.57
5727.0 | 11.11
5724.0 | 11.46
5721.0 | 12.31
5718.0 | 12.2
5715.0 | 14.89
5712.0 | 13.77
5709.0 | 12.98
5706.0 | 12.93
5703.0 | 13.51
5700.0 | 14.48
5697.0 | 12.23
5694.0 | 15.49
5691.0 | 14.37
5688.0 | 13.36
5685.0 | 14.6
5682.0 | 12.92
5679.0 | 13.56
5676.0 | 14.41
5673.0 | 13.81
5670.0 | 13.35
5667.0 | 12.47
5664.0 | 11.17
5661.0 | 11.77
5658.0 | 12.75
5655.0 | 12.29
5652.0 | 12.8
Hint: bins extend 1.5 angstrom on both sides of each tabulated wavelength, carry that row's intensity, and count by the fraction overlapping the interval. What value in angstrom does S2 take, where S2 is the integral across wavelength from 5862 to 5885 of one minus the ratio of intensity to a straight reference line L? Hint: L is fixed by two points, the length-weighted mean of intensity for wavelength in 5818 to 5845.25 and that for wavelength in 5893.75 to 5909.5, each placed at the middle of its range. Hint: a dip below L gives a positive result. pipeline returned 0.9 angstrom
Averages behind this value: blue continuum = 14.3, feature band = 13.3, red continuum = 13.6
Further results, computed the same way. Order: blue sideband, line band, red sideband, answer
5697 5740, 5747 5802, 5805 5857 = -2.14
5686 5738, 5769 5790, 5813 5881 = -0.83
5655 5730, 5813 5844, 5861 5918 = -2.06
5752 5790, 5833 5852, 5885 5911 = -0.55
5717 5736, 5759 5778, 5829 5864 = -2.38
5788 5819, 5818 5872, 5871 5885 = -4.66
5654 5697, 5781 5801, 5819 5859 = 0.43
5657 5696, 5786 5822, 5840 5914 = 0.24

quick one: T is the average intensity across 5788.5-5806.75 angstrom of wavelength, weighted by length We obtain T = 13.8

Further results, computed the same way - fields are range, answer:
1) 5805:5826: 13.6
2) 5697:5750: 13.3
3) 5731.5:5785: 14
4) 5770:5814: 13.7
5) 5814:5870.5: 14.3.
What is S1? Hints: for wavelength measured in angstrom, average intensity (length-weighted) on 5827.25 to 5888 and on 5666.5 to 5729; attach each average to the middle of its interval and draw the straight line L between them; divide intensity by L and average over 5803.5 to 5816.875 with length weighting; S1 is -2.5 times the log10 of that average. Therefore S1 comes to 0.05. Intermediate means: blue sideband 13.4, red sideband 13.9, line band 13.1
